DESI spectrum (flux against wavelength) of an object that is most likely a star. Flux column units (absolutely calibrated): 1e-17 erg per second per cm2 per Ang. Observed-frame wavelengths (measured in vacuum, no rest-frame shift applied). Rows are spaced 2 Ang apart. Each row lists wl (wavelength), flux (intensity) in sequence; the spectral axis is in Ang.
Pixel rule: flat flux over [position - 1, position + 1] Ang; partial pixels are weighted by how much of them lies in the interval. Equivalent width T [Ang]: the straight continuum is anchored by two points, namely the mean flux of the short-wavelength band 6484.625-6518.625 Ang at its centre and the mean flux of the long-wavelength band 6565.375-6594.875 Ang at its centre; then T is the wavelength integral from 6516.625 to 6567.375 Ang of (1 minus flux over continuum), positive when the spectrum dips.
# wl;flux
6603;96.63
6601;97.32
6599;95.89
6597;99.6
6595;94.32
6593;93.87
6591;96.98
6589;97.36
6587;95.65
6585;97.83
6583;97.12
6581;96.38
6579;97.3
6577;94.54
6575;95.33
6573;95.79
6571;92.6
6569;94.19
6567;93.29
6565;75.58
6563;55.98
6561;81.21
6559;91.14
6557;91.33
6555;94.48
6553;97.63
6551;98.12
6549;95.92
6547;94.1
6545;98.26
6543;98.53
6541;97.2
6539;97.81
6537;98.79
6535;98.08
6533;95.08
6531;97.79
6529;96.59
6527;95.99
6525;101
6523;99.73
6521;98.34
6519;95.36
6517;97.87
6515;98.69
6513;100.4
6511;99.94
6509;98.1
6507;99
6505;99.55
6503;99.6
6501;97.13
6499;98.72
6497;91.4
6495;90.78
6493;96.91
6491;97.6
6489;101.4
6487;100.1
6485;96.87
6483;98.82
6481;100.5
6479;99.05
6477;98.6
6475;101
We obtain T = 1.5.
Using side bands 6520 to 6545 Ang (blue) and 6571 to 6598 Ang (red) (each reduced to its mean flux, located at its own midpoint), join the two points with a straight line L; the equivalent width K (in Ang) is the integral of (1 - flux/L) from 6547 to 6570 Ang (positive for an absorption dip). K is 2.07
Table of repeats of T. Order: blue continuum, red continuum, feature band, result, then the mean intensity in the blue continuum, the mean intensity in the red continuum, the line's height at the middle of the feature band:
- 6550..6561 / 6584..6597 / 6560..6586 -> 1.4 Ang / 93.3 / 96.3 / 94.8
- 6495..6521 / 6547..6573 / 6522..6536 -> -0.5 Ang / 97.7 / 89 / 94.2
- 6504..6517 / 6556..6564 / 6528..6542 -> -1.2 Ang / 99.2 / 79.9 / 89.6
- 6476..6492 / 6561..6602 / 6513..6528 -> -0.3 Ang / 99.1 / 92.6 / 96.7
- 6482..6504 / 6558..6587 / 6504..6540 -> -1.4 Ang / 97.2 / 90.1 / 94.6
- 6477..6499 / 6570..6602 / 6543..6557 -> 0.1 Ang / 97.5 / 96.1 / 96.6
